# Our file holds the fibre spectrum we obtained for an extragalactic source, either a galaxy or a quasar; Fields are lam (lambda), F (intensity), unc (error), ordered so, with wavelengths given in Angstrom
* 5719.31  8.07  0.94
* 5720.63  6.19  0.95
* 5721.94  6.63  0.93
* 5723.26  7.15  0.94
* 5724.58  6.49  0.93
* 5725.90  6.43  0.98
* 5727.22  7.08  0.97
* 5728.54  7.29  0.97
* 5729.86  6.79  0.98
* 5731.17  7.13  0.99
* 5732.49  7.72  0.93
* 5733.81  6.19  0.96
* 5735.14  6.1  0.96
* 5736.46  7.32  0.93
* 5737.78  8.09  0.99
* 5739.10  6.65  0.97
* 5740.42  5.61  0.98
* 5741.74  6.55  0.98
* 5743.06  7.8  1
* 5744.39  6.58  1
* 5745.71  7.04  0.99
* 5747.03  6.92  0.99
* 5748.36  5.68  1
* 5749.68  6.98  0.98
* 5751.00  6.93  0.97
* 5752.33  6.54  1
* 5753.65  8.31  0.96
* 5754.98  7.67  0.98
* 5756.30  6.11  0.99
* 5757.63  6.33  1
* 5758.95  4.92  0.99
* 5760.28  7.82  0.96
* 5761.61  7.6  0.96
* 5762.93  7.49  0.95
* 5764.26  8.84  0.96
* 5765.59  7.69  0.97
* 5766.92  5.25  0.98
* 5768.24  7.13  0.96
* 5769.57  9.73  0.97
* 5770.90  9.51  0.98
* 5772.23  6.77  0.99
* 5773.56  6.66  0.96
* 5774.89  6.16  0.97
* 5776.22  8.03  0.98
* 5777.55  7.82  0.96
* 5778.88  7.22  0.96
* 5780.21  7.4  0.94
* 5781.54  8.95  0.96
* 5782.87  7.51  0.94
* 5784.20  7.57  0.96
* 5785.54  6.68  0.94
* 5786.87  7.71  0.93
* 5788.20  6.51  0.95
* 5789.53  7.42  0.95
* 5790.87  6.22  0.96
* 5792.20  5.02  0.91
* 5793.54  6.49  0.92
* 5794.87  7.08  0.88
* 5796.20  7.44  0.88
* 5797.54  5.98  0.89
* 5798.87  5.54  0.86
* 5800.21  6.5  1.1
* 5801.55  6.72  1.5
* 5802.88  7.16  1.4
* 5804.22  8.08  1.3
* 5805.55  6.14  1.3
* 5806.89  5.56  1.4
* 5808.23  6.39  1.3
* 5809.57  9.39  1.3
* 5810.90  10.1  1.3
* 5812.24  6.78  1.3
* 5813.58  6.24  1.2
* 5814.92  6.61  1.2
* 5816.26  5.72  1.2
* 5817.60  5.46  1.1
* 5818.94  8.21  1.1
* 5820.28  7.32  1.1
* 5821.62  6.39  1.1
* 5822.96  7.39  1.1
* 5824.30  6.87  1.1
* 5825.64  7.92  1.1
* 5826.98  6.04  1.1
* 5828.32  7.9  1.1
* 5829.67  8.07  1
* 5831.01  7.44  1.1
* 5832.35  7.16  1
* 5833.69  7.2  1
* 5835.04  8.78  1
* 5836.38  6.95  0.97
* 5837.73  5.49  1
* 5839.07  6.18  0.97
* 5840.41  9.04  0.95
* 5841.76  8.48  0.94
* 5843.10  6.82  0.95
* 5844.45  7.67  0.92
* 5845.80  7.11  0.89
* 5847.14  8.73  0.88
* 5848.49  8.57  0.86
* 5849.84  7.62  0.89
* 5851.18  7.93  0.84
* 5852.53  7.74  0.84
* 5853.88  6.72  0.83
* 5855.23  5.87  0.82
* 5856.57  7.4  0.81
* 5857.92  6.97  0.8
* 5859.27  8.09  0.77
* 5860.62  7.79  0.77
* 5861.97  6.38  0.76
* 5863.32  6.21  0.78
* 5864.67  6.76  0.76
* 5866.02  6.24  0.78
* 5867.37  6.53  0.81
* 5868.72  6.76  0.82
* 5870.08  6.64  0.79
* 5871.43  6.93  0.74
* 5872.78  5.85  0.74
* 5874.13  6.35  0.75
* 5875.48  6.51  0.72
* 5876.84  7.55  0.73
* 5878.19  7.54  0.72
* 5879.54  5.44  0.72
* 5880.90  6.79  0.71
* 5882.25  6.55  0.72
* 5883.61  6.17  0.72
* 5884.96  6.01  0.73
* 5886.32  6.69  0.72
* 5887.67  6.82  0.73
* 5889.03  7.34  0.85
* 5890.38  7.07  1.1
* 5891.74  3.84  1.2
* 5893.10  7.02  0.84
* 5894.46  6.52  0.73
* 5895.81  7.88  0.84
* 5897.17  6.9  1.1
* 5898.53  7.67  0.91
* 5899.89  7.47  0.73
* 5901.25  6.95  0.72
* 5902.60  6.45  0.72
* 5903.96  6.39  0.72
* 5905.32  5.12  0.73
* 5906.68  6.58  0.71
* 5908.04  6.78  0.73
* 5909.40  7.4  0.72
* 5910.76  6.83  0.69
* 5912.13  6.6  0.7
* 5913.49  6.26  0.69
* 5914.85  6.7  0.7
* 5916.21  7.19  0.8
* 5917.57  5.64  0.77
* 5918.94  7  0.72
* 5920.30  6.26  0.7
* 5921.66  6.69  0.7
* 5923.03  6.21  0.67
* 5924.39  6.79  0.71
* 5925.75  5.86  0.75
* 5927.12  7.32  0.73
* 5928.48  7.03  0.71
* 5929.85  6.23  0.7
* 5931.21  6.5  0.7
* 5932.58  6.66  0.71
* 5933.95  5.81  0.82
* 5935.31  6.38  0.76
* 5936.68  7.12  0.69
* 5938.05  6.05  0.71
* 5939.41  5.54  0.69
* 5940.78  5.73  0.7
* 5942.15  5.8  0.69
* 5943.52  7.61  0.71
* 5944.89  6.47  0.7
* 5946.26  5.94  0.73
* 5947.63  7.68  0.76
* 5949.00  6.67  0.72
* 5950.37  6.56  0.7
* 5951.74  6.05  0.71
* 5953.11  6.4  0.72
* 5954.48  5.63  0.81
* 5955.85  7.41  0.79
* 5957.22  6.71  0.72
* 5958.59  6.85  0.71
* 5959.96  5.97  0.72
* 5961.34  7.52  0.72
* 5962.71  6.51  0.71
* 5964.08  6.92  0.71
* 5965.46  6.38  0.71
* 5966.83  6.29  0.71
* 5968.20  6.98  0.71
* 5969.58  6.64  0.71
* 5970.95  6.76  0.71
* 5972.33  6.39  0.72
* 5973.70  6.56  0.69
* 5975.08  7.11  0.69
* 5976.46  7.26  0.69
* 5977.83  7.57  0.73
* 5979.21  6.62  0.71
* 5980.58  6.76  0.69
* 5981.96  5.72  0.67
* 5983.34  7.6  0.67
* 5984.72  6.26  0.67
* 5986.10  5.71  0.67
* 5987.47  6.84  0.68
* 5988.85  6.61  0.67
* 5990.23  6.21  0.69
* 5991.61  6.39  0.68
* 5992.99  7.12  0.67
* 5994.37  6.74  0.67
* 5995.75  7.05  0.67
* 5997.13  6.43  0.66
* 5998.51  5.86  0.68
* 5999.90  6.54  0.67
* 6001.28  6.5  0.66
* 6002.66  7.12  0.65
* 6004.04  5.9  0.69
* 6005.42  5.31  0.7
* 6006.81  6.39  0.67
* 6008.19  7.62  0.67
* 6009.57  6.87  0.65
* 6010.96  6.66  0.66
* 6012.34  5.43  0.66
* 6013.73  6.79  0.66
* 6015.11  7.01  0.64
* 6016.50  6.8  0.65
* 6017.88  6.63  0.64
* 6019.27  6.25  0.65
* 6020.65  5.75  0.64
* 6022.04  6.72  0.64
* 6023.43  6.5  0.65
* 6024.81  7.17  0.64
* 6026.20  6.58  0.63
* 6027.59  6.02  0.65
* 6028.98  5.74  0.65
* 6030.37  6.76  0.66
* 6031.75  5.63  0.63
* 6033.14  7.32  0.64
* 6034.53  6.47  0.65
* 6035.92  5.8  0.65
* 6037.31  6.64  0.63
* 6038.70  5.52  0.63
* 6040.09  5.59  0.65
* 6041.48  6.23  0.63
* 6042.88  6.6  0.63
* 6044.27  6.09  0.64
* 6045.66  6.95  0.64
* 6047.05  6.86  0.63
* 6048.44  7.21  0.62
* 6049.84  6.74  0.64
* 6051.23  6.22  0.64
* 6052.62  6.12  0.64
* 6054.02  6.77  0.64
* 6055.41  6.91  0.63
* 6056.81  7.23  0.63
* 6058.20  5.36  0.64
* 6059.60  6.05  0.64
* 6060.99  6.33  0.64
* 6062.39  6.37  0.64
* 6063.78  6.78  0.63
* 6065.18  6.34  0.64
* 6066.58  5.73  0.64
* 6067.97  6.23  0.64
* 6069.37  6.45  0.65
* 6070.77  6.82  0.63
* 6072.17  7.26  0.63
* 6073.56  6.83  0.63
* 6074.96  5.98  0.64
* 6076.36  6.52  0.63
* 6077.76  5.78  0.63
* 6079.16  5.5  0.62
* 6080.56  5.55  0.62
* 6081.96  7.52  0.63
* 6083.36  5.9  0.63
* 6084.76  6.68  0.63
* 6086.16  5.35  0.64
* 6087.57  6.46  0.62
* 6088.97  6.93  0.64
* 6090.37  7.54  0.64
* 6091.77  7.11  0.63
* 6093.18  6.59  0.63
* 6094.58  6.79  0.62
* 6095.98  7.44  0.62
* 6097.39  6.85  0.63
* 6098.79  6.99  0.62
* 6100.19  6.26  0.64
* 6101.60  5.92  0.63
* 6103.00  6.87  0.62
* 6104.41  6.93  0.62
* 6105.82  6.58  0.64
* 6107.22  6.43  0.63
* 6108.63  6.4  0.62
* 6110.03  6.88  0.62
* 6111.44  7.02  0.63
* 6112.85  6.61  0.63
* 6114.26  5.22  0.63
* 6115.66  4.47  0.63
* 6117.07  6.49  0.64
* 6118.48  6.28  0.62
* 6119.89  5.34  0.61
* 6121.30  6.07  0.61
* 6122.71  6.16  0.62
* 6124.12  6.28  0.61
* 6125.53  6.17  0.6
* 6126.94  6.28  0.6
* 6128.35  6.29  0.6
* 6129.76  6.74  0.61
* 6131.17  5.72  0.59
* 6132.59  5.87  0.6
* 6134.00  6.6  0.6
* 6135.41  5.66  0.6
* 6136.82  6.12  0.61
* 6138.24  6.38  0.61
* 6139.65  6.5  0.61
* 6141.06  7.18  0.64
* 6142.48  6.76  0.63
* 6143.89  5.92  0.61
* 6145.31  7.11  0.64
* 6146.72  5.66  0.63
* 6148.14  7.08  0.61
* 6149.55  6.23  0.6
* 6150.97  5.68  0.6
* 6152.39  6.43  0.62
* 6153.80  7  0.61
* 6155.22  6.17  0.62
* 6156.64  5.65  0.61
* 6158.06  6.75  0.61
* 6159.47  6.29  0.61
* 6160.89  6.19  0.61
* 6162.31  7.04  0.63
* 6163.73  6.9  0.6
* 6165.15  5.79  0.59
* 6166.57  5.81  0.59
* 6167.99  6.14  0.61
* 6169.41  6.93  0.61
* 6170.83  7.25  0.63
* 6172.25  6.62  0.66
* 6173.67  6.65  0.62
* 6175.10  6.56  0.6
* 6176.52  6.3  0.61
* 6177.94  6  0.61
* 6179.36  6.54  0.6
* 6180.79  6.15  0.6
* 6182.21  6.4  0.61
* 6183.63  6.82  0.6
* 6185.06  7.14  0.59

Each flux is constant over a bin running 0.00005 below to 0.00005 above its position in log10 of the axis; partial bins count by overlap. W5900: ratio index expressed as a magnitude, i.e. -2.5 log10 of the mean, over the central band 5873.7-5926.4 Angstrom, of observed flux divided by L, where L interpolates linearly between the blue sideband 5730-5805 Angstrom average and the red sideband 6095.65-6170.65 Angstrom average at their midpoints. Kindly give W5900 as 0.03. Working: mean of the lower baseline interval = 7.05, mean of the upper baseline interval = 6.35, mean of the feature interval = 6.61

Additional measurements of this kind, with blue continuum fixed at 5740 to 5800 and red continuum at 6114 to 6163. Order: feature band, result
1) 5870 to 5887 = 0.04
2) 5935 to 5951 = 0.03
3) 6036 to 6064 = 0.00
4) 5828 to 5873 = -0.06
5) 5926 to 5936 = 0.03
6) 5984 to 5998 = 0.00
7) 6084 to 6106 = -0.06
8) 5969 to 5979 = -0.05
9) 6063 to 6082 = 0.01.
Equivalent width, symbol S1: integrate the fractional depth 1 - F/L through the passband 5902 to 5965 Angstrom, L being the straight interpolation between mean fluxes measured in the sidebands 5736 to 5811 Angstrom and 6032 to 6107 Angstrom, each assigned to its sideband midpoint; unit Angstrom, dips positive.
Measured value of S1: 2.3 Angstrom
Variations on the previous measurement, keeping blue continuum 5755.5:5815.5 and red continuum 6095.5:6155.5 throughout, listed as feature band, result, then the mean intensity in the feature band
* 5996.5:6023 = 0.6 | 6.45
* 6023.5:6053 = 0.7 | 6.4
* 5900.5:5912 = 0.5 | 6.57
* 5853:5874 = 0.6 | 6.74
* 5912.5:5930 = 0.6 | 6.56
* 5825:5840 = -0.5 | 7.23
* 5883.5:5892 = 0.6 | 6.41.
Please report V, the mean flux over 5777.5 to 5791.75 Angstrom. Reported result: 7.31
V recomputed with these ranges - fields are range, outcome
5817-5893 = 7.01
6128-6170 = 6.35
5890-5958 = 6.55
